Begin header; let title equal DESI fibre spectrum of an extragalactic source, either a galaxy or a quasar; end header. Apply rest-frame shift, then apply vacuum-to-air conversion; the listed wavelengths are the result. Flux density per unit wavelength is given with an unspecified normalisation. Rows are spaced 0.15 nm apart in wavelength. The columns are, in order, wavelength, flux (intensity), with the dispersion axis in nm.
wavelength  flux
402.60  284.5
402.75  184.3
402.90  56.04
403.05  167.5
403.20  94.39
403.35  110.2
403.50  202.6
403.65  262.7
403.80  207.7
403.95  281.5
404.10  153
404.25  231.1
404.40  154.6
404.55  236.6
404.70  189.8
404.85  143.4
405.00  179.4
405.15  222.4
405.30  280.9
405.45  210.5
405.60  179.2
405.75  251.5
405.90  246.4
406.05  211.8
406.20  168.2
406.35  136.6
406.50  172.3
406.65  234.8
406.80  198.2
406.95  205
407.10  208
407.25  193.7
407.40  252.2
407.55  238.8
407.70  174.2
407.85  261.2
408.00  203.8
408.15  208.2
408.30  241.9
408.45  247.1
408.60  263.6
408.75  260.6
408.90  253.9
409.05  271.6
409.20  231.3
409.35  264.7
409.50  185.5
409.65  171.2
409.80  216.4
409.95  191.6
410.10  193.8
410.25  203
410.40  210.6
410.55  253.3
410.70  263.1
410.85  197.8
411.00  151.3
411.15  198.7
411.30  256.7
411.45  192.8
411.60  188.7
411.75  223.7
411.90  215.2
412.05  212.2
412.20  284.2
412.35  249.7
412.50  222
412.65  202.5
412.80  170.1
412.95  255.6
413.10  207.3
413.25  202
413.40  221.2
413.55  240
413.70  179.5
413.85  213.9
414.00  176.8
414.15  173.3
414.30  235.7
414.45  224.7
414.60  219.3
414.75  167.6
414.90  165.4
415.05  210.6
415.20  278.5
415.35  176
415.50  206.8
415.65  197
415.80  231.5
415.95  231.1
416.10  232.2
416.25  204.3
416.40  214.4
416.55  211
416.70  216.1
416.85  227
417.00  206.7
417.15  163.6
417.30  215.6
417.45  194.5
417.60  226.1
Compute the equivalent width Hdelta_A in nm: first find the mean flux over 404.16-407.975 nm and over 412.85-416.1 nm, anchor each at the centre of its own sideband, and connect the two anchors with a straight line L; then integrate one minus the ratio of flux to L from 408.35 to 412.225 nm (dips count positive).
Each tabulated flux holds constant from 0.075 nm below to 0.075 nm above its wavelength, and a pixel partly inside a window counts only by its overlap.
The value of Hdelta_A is -0.26 nm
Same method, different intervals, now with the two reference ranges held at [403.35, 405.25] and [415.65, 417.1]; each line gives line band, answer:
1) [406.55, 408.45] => -0.113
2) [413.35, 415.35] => 0.074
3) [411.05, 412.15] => -0.007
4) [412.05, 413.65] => -0.084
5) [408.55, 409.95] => -0.161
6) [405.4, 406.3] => -0.021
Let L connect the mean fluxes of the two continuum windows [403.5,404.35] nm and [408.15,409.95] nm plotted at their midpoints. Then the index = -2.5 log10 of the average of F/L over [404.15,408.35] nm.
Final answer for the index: 0.10 mag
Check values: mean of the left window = 223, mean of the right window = 234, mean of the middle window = 208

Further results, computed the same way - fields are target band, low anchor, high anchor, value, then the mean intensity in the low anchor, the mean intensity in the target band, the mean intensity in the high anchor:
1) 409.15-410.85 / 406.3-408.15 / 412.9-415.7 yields -0.04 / 208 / 216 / 208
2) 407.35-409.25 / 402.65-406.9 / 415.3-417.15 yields -0.20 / 192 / 239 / 211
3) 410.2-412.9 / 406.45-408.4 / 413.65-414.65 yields -0.04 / 216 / 217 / 204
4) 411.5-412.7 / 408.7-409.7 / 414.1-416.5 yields -0.01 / 235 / 225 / 211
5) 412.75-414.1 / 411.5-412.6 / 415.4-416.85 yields 0.08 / 227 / 207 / 216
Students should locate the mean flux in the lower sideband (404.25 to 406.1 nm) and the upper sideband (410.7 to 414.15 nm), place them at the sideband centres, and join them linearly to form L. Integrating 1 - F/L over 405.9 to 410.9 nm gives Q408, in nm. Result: -0.18 nm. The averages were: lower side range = 210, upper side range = 212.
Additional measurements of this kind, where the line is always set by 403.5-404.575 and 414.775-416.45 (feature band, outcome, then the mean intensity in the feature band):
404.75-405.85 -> 0.03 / 210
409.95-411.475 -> 0.01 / 212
